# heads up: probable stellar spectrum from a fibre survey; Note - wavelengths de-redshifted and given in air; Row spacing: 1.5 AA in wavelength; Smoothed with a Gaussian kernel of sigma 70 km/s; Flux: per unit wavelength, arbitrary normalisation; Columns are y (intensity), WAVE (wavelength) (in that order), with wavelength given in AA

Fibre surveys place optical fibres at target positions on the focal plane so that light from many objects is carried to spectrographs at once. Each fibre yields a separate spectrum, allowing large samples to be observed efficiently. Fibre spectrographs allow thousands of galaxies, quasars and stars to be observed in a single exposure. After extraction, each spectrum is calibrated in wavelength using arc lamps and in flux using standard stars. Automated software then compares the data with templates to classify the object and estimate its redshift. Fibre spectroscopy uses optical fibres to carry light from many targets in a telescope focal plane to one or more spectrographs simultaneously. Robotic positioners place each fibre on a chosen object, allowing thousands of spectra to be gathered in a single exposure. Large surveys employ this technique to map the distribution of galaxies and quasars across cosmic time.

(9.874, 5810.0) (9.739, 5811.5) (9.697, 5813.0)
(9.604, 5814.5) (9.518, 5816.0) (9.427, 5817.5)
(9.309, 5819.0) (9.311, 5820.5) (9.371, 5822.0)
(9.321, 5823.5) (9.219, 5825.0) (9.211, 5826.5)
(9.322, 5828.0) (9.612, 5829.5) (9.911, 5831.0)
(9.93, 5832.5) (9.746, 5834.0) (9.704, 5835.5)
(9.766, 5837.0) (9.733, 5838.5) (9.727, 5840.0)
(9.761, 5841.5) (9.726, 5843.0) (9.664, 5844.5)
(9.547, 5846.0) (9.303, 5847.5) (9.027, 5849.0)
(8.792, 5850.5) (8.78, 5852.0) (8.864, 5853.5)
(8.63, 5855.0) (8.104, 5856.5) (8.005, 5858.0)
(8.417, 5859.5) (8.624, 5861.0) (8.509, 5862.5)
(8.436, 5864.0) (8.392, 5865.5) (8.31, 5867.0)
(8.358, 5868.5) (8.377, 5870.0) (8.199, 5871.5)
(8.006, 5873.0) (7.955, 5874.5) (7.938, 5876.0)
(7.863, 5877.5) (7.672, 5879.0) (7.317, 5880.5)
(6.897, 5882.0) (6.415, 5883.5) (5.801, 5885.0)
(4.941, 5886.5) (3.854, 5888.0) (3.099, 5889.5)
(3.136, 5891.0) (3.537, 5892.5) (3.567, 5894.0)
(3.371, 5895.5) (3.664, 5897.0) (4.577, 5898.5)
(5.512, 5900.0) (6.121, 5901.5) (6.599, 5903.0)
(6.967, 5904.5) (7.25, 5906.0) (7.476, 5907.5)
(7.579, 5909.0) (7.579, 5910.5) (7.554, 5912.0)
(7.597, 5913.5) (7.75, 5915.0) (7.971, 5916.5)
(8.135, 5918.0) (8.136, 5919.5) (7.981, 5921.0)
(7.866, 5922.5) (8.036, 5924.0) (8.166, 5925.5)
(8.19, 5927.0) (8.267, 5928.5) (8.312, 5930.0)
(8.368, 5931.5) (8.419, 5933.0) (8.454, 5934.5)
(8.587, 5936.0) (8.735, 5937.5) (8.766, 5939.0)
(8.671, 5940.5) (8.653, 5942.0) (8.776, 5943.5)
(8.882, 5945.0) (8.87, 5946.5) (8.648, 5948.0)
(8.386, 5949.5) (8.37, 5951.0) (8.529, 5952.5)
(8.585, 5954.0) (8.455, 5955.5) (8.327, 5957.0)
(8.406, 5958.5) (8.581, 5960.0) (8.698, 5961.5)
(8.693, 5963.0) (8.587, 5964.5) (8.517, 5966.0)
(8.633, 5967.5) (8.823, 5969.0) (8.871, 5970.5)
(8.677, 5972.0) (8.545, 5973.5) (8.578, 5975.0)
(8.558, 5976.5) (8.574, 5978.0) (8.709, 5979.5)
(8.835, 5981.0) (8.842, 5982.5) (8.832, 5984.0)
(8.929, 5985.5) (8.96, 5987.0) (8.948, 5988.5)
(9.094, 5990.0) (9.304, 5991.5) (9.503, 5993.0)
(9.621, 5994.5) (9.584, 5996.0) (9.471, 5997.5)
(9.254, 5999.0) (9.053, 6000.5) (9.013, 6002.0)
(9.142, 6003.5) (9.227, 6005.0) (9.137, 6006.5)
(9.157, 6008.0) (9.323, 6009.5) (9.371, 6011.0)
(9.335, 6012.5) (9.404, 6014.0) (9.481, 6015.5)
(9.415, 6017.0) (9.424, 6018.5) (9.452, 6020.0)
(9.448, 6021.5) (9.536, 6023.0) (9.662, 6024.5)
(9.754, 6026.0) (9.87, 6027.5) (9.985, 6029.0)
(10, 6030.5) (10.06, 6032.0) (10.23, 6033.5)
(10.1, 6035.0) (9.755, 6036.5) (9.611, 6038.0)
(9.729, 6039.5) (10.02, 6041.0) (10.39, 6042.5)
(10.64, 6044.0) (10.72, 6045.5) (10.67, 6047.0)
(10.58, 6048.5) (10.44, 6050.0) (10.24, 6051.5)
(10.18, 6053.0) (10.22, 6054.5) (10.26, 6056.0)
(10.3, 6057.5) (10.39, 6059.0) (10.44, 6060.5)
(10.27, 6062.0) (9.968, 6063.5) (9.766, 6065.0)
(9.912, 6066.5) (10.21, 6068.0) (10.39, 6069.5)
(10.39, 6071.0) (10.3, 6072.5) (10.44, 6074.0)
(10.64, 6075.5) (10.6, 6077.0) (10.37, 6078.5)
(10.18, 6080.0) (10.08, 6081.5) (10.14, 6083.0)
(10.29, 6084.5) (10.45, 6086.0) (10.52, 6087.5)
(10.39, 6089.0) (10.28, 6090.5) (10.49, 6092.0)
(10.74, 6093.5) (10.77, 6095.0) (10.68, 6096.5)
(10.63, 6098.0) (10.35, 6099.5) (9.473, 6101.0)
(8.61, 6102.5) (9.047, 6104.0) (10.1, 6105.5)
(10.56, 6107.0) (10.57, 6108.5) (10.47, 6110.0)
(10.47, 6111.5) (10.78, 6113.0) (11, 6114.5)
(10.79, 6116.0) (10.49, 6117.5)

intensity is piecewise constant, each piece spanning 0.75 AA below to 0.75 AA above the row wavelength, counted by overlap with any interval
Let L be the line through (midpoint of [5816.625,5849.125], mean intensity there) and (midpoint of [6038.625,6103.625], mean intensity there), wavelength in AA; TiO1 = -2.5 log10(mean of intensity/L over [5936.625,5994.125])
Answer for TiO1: 0.14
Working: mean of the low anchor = 9.54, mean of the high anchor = 10.3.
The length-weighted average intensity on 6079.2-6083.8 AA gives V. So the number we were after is 10.1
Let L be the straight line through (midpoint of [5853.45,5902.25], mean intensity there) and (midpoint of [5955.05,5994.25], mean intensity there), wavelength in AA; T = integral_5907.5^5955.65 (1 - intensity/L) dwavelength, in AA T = -2.8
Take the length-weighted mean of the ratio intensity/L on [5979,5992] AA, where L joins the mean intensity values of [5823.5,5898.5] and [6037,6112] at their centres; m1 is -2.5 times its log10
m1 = 0.038 mag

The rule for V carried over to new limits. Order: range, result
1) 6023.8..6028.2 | 9.76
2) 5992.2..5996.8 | 9.57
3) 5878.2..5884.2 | 7.09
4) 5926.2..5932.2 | 8.28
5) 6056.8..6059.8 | 10.3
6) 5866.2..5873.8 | 8.25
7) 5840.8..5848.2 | 9.6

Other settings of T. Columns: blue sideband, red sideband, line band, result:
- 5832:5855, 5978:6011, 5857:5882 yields 3.4 AA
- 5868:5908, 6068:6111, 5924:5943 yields -3.9 AA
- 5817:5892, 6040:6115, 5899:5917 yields 3.5 AA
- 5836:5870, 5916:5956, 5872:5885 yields 2.0 AA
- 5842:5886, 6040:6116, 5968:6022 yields 2.4 AA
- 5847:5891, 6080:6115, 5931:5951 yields -0.4 AA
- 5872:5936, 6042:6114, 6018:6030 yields -0.6 AA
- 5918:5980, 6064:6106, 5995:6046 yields -1.2 AA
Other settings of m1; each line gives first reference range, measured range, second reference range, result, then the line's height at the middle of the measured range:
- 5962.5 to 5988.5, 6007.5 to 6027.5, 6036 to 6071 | 0.01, 9.53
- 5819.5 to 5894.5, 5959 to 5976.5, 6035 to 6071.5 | 0.08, 9.31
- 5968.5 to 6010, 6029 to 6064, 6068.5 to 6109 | -0.05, 9.74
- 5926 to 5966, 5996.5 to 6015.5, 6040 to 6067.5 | 0.03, 9.52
